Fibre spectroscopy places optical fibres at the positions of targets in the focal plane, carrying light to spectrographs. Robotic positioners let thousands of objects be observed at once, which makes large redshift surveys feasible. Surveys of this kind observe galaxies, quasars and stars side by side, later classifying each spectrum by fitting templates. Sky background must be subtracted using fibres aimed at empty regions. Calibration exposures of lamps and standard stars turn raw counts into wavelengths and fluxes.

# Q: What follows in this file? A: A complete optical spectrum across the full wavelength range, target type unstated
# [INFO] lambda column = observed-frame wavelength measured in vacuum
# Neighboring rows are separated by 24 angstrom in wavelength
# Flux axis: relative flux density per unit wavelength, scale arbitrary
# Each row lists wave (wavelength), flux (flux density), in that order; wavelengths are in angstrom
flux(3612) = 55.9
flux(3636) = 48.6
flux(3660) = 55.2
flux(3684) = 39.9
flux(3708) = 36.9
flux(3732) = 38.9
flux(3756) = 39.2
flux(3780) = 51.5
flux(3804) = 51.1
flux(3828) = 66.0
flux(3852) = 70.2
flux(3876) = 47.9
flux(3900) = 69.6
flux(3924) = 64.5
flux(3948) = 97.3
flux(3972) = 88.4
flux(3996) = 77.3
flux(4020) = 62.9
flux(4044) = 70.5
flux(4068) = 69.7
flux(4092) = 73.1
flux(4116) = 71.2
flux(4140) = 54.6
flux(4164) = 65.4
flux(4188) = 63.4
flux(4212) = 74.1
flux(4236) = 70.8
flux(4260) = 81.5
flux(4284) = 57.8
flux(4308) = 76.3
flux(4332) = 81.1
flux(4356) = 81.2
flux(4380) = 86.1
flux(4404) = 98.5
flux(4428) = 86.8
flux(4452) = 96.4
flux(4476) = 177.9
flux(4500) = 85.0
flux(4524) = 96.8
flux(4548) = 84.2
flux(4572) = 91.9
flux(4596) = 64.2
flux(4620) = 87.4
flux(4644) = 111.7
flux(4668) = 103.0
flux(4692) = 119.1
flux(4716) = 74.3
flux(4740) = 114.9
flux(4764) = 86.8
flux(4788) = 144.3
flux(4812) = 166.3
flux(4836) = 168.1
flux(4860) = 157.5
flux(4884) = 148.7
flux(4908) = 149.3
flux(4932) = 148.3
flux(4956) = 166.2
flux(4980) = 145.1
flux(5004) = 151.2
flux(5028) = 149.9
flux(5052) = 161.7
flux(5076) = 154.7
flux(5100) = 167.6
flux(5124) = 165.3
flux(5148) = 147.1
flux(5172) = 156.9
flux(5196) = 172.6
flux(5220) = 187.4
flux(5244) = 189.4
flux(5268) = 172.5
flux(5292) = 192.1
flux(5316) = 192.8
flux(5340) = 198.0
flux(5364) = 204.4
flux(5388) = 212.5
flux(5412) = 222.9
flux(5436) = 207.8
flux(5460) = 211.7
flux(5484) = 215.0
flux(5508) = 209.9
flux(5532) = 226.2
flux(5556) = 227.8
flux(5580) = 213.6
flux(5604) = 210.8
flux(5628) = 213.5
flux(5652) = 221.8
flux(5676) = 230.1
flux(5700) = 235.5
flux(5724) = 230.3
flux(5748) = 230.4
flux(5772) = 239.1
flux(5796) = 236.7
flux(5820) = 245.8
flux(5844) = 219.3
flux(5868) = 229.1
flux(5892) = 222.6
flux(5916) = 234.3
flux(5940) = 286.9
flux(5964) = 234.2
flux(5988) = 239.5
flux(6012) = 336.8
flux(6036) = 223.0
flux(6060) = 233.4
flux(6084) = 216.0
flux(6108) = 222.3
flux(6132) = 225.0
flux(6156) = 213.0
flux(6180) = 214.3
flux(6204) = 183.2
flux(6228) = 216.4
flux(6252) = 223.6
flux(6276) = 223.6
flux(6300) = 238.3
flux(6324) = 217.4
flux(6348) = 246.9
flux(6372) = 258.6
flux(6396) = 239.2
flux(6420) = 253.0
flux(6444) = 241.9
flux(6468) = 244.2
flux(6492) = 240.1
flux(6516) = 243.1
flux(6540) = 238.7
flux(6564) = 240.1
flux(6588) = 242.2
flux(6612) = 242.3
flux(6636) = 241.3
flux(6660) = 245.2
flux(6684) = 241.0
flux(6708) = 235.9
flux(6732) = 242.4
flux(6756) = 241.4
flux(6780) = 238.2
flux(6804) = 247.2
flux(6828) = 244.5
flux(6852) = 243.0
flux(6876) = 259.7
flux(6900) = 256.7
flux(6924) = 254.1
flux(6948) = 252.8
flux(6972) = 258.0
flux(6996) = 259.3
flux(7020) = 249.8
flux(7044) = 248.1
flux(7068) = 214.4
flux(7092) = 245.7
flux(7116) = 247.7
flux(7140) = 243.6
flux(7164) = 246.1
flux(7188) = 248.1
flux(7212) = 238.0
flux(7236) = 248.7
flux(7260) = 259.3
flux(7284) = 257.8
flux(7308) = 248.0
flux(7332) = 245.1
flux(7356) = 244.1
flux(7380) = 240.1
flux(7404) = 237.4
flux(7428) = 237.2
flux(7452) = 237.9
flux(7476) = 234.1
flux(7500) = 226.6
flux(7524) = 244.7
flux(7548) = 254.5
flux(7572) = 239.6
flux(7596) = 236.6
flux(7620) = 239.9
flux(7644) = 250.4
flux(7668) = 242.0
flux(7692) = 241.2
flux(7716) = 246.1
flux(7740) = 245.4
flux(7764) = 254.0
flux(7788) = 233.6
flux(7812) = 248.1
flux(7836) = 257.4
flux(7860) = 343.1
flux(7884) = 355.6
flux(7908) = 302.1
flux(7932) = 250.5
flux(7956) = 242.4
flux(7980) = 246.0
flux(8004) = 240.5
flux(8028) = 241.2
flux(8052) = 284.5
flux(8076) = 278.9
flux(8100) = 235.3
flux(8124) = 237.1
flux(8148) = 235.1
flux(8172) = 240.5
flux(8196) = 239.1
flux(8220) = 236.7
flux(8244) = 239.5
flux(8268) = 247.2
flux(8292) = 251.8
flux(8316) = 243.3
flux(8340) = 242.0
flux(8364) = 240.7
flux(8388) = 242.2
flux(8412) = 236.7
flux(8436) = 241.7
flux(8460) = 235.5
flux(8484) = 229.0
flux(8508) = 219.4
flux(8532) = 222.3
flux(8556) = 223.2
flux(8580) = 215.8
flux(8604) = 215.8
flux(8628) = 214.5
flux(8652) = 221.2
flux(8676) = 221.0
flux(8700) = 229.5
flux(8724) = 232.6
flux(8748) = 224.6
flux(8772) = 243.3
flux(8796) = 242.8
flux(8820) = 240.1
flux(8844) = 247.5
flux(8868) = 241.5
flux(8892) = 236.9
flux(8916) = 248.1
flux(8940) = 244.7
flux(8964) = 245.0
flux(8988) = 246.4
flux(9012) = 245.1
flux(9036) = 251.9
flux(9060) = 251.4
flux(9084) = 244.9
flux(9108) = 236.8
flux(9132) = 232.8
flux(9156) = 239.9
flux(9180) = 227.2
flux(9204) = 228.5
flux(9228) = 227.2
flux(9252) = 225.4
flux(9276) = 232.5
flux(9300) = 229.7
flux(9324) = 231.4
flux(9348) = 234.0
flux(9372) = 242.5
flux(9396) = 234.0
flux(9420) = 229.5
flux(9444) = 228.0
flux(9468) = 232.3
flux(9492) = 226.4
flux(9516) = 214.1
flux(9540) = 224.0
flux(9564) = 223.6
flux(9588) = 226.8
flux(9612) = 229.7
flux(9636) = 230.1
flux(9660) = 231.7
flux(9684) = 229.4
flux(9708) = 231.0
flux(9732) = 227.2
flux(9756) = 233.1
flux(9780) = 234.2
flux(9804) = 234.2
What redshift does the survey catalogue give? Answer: 0.20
